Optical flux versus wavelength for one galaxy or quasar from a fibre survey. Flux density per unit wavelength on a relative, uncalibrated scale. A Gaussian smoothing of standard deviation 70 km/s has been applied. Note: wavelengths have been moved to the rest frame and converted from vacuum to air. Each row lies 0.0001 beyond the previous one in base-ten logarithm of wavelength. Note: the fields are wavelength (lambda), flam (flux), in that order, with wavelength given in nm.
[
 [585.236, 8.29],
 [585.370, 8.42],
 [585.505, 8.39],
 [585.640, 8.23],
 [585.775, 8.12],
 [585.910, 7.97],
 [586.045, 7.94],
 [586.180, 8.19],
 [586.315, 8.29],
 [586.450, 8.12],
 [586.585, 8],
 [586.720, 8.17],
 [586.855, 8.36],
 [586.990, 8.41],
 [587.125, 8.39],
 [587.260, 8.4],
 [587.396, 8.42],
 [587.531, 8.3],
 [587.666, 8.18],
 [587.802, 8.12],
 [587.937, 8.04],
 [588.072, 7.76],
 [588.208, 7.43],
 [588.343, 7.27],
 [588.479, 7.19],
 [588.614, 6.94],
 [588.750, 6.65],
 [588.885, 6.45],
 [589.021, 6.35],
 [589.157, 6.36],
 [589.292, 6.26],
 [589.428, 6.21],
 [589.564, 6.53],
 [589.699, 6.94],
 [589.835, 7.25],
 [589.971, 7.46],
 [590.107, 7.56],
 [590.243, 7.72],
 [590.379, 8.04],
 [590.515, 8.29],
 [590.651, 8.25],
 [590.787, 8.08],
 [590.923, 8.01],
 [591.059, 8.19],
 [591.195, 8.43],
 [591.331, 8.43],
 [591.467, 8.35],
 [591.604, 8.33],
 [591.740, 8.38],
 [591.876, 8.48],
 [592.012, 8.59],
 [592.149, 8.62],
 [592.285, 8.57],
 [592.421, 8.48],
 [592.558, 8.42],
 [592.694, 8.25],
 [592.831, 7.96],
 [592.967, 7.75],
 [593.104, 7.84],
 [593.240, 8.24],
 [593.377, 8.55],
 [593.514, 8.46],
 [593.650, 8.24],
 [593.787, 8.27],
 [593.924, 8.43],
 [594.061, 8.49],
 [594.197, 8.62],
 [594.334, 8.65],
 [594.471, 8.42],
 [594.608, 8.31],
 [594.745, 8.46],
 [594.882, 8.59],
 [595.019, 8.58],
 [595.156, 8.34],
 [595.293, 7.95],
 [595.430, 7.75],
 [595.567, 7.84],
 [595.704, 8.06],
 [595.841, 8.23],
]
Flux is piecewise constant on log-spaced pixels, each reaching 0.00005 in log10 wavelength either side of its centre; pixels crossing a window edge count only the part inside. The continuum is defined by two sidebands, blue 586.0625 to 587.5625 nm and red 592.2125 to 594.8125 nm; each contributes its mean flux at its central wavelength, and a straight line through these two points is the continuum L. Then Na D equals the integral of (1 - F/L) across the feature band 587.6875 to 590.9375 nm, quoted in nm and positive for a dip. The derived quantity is 0.39 nm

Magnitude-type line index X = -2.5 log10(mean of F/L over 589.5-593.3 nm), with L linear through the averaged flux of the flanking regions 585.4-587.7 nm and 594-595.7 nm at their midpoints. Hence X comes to 0.031 mag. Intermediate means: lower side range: 8.23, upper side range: 8.33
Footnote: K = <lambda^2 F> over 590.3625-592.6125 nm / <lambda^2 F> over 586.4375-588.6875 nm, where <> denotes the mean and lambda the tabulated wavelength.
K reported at 1.06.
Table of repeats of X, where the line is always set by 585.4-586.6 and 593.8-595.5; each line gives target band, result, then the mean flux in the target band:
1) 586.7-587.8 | -0.02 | 8.32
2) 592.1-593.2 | 0.01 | 8.24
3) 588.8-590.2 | 0.22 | 6.75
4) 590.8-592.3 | -0.01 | 8.38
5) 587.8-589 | 0.14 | 7.24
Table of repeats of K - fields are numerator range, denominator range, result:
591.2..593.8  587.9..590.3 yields 1.20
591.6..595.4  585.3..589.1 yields 1.09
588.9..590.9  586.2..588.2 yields 0.89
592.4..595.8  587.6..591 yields 1.15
